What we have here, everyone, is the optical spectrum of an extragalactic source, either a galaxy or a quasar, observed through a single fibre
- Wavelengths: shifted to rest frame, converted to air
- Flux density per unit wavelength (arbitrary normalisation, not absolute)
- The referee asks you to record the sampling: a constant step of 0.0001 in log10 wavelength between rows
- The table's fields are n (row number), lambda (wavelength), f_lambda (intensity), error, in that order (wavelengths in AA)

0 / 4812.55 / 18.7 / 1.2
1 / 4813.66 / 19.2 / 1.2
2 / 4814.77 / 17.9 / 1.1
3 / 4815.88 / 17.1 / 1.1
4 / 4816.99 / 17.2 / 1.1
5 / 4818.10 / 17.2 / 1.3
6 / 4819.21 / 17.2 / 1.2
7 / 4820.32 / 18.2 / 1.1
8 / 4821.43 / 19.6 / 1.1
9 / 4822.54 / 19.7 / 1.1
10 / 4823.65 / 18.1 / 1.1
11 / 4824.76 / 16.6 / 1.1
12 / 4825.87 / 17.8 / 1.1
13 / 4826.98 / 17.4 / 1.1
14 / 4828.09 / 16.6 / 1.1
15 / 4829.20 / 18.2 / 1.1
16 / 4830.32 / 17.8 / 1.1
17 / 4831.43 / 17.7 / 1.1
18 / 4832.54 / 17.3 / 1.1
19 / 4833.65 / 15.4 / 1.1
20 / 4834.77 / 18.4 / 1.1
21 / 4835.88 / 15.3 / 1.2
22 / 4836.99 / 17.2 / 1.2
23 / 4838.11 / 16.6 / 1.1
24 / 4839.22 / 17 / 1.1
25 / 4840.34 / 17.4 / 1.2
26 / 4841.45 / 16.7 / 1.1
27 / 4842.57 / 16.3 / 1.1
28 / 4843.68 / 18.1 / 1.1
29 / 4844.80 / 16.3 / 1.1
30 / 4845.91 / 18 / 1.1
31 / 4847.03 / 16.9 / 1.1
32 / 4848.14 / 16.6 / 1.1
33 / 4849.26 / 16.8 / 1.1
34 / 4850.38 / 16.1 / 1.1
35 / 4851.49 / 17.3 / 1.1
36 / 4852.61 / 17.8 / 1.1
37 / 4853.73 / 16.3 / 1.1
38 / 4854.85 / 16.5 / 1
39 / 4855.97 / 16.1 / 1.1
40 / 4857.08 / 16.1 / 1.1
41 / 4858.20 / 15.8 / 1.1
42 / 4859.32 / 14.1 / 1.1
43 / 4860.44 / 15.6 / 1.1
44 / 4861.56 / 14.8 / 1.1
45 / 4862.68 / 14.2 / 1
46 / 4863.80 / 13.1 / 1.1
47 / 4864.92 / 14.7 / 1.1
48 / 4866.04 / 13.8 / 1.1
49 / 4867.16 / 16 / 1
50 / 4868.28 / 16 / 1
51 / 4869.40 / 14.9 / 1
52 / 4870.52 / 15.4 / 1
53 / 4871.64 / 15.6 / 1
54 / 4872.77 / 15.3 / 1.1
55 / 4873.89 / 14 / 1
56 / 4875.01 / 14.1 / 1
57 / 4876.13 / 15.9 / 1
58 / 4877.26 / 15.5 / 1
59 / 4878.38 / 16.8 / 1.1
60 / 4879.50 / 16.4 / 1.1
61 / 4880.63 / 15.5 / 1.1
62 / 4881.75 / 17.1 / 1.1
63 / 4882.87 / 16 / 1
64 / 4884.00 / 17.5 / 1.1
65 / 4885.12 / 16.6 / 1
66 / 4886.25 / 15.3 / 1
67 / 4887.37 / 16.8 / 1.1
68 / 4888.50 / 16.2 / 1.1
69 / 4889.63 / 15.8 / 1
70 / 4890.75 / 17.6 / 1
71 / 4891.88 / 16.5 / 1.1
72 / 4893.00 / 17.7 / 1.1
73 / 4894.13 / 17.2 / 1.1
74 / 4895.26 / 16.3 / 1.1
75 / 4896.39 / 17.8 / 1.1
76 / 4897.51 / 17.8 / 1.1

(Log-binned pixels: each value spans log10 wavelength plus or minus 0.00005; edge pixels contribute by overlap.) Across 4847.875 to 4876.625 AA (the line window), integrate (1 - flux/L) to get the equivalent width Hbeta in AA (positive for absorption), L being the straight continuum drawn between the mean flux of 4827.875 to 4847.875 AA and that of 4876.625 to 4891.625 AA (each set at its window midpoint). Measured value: 2.1 AA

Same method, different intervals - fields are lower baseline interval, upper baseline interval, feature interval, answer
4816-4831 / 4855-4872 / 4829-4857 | -0.78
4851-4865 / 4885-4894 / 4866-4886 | 0.53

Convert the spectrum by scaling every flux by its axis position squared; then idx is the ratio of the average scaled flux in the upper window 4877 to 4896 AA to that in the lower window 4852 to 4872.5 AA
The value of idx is 1.09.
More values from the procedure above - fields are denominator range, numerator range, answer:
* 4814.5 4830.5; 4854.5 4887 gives 0.89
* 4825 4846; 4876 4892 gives 0.98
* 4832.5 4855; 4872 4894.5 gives 0.97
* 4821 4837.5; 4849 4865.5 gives 0.90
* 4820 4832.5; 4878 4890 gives 0.93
